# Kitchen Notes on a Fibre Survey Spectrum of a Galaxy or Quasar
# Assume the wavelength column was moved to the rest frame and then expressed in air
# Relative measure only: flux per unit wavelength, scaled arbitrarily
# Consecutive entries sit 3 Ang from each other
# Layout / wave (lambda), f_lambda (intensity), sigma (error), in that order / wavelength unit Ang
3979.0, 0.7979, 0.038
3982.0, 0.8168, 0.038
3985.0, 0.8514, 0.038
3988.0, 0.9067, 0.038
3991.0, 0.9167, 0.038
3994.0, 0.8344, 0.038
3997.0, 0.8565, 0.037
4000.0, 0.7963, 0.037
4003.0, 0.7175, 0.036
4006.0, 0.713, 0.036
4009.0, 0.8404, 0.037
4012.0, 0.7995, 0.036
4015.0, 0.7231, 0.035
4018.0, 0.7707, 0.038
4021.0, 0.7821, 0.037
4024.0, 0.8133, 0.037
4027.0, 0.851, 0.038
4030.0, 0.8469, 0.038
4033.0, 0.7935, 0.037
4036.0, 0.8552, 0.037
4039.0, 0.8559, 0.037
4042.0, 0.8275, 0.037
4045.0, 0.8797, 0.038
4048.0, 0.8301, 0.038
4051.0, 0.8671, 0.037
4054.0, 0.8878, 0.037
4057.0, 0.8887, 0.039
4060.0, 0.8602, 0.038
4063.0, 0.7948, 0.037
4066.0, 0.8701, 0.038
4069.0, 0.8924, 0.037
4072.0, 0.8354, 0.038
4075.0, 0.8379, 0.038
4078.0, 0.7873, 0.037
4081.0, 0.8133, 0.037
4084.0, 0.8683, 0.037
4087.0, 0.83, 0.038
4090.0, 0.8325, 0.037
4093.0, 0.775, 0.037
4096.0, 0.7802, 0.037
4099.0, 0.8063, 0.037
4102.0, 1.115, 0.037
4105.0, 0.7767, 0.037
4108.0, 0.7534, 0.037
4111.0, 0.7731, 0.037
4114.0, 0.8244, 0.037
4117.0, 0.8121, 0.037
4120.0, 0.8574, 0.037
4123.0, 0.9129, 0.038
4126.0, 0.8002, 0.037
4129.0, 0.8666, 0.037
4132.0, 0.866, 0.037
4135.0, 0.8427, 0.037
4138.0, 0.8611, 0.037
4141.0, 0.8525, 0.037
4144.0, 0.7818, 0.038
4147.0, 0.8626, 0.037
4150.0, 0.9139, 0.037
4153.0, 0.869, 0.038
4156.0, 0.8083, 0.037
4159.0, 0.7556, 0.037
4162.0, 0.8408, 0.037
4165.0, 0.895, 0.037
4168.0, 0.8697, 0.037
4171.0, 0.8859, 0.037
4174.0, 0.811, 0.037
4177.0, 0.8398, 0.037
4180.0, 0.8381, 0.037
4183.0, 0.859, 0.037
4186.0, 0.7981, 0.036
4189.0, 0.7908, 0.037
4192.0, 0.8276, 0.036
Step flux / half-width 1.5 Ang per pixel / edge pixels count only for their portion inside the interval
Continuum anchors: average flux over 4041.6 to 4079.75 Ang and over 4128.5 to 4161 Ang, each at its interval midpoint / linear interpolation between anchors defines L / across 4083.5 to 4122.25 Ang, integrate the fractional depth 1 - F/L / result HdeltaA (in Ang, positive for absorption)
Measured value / 0.7 Ang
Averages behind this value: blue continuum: 0.851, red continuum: 0.843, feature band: 0.832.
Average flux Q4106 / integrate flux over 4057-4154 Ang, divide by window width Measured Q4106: 0.842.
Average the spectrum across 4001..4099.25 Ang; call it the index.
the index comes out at 0.822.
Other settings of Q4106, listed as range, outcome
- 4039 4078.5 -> 0.852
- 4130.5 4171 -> 0.849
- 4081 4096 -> 0.821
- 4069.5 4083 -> 0.826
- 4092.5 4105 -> 0.866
